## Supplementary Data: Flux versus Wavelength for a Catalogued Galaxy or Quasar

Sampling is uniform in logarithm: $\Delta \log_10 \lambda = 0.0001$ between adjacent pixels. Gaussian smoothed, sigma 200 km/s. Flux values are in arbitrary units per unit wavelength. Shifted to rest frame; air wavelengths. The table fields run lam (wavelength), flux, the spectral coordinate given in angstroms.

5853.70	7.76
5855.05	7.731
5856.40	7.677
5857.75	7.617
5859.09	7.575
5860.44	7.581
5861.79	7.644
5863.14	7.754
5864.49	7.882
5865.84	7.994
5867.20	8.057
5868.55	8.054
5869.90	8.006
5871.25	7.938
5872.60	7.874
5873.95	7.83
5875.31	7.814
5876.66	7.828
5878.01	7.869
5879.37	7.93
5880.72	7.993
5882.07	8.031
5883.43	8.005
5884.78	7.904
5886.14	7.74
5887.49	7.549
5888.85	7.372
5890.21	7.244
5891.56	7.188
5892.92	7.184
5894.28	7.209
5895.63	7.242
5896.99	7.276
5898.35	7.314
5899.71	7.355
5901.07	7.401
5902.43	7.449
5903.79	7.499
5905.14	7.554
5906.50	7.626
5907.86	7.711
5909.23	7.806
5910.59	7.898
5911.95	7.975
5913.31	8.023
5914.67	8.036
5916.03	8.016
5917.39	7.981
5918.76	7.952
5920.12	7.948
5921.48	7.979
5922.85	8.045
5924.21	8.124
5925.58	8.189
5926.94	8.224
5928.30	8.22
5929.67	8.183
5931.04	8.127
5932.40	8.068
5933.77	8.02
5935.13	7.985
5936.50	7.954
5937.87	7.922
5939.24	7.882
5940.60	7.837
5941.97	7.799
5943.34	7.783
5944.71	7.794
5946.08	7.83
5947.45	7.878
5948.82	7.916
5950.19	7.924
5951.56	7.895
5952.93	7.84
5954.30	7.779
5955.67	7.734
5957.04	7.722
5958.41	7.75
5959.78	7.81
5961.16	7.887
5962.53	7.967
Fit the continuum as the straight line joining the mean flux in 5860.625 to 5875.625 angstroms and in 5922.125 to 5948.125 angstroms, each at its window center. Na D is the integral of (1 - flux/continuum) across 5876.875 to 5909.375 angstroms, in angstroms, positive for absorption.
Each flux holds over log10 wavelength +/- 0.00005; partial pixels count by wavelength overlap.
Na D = 1.5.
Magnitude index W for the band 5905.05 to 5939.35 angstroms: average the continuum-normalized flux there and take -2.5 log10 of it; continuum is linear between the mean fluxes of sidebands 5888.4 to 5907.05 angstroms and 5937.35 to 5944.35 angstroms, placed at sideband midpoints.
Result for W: -0.05 mag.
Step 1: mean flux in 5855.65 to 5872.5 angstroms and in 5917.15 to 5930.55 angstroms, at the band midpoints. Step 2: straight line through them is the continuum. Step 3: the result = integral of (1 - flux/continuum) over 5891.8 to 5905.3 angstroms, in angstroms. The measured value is 1.1 angstroms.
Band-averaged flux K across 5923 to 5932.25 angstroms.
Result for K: 8.17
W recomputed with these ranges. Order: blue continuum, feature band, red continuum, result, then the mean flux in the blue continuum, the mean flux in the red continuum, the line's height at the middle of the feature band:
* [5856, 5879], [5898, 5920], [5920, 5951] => 0.026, 7.83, 7.98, 7.92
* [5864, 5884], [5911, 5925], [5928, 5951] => -0.009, 7.94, 7.94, 7.94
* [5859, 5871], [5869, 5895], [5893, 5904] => -0.018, 7.85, 7.32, 7.58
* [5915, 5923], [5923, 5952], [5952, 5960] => -0.013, 7.98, 7.78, 7.88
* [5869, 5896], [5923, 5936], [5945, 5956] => -0.044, 7.7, 7.85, 7.8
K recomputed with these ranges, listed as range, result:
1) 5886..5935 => 7.75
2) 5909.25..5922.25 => 7.97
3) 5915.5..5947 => 7.99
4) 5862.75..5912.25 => 7.68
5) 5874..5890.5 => 7.78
